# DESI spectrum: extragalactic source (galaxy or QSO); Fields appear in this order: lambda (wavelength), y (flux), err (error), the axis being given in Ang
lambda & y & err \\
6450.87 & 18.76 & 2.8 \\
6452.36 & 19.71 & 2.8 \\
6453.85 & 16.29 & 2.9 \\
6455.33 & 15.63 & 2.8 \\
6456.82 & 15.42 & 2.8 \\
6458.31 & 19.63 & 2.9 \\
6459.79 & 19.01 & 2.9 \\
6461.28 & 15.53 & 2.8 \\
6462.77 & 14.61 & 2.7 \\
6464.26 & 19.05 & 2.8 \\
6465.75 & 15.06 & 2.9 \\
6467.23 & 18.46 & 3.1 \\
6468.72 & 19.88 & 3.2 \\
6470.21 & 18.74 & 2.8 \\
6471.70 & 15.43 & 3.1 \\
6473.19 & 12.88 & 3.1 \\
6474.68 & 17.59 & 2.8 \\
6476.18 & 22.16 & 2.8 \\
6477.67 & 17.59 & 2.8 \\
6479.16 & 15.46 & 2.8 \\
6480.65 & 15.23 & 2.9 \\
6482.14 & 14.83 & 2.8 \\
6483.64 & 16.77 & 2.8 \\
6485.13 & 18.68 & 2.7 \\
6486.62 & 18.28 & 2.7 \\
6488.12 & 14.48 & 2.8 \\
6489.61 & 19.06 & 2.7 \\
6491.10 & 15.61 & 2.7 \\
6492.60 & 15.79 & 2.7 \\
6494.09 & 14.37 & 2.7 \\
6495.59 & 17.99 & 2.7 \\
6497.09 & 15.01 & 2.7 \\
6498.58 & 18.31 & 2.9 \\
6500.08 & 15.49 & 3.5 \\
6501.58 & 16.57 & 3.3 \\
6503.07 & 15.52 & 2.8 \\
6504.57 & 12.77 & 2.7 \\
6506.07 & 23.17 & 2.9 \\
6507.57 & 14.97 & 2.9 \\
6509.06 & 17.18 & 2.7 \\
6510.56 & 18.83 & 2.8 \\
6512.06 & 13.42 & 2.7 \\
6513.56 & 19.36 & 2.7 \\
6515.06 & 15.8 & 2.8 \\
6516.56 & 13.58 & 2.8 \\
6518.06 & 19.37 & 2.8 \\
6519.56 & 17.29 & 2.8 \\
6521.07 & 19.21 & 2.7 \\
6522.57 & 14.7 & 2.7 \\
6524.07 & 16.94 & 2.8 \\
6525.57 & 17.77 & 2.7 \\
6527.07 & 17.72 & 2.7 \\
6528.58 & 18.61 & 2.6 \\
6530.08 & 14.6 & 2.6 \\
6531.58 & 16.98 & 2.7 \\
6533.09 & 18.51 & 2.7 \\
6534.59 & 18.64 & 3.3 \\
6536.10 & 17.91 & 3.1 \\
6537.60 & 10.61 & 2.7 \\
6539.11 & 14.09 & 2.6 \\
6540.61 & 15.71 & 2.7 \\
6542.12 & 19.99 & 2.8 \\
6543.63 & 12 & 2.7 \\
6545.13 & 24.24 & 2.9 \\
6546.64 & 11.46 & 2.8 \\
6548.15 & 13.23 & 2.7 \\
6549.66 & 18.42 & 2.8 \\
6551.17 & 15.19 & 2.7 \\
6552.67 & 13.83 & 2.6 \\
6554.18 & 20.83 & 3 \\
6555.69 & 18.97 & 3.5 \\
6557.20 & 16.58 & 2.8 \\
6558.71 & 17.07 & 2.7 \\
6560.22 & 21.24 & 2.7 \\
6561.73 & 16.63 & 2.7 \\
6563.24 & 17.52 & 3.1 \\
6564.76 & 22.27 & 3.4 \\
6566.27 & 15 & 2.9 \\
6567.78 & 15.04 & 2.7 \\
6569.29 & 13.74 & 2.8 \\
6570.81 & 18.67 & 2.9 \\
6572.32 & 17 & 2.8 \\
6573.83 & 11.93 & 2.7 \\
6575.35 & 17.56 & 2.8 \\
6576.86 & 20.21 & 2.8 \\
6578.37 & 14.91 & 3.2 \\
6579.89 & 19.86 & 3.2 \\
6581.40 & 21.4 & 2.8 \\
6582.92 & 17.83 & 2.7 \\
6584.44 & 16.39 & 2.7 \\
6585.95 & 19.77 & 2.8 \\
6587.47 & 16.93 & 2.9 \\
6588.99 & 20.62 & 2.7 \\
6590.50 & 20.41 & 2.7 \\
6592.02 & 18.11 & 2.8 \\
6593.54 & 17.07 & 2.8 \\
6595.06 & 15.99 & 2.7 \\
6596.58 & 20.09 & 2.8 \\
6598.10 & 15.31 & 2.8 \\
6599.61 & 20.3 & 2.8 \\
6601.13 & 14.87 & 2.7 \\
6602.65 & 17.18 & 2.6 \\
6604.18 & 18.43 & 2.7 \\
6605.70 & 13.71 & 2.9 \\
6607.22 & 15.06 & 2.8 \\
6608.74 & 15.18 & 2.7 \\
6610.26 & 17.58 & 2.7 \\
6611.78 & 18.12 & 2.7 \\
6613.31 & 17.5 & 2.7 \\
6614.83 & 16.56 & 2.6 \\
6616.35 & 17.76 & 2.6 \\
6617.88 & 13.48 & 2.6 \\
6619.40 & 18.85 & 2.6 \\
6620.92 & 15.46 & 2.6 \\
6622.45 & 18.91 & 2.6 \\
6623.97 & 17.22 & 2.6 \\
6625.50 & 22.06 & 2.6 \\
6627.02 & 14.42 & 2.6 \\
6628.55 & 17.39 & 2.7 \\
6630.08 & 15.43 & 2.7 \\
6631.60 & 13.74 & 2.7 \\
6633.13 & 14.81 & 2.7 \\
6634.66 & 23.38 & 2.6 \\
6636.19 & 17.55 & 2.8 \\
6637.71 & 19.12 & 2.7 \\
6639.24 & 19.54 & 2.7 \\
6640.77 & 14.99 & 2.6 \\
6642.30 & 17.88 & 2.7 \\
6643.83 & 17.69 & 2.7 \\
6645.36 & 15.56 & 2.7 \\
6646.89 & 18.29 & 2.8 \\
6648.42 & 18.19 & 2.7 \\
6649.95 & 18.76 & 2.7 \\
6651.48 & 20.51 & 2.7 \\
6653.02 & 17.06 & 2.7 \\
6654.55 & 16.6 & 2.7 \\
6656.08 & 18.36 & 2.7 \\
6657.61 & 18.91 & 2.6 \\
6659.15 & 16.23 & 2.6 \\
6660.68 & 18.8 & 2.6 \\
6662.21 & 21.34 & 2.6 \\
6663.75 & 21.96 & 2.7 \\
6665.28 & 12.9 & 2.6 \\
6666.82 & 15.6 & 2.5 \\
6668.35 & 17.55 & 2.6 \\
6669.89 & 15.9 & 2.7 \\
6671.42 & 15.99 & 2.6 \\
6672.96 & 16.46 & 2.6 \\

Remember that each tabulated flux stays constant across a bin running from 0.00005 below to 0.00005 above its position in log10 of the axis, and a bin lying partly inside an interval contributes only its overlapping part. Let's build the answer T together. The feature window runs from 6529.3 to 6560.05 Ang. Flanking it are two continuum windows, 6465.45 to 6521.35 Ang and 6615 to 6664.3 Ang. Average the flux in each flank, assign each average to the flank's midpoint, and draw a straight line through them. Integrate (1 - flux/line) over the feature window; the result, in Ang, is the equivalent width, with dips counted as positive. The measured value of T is 1.1 Ang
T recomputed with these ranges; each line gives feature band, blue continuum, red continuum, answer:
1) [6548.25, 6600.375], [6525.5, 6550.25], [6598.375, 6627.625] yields -3.0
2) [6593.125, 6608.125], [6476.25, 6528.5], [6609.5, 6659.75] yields 0.5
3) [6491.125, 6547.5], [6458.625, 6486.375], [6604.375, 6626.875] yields 1.6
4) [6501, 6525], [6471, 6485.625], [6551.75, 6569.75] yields 0.2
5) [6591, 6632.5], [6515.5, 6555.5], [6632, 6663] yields 1.8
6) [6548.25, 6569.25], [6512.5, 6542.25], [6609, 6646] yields -0.5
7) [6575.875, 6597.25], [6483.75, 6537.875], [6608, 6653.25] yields -1.6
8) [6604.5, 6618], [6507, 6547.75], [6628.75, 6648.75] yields 0.7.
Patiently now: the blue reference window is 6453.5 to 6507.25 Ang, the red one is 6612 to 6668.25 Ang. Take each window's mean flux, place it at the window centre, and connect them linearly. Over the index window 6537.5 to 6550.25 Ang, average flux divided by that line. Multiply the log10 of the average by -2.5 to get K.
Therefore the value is 0.09 mag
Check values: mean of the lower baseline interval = 16.8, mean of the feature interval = 15.7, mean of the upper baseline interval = 17.6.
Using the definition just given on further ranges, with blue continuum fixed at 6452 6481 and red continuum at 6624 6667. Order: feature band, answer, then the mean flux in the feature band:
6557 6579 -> 0.03 mag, 17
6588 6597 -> -0.06 mag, 18.6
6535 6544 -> 0.14 mag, 15.3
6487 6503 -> 0.06 mag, 16.3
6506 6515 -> 0.00 mag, 17.3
